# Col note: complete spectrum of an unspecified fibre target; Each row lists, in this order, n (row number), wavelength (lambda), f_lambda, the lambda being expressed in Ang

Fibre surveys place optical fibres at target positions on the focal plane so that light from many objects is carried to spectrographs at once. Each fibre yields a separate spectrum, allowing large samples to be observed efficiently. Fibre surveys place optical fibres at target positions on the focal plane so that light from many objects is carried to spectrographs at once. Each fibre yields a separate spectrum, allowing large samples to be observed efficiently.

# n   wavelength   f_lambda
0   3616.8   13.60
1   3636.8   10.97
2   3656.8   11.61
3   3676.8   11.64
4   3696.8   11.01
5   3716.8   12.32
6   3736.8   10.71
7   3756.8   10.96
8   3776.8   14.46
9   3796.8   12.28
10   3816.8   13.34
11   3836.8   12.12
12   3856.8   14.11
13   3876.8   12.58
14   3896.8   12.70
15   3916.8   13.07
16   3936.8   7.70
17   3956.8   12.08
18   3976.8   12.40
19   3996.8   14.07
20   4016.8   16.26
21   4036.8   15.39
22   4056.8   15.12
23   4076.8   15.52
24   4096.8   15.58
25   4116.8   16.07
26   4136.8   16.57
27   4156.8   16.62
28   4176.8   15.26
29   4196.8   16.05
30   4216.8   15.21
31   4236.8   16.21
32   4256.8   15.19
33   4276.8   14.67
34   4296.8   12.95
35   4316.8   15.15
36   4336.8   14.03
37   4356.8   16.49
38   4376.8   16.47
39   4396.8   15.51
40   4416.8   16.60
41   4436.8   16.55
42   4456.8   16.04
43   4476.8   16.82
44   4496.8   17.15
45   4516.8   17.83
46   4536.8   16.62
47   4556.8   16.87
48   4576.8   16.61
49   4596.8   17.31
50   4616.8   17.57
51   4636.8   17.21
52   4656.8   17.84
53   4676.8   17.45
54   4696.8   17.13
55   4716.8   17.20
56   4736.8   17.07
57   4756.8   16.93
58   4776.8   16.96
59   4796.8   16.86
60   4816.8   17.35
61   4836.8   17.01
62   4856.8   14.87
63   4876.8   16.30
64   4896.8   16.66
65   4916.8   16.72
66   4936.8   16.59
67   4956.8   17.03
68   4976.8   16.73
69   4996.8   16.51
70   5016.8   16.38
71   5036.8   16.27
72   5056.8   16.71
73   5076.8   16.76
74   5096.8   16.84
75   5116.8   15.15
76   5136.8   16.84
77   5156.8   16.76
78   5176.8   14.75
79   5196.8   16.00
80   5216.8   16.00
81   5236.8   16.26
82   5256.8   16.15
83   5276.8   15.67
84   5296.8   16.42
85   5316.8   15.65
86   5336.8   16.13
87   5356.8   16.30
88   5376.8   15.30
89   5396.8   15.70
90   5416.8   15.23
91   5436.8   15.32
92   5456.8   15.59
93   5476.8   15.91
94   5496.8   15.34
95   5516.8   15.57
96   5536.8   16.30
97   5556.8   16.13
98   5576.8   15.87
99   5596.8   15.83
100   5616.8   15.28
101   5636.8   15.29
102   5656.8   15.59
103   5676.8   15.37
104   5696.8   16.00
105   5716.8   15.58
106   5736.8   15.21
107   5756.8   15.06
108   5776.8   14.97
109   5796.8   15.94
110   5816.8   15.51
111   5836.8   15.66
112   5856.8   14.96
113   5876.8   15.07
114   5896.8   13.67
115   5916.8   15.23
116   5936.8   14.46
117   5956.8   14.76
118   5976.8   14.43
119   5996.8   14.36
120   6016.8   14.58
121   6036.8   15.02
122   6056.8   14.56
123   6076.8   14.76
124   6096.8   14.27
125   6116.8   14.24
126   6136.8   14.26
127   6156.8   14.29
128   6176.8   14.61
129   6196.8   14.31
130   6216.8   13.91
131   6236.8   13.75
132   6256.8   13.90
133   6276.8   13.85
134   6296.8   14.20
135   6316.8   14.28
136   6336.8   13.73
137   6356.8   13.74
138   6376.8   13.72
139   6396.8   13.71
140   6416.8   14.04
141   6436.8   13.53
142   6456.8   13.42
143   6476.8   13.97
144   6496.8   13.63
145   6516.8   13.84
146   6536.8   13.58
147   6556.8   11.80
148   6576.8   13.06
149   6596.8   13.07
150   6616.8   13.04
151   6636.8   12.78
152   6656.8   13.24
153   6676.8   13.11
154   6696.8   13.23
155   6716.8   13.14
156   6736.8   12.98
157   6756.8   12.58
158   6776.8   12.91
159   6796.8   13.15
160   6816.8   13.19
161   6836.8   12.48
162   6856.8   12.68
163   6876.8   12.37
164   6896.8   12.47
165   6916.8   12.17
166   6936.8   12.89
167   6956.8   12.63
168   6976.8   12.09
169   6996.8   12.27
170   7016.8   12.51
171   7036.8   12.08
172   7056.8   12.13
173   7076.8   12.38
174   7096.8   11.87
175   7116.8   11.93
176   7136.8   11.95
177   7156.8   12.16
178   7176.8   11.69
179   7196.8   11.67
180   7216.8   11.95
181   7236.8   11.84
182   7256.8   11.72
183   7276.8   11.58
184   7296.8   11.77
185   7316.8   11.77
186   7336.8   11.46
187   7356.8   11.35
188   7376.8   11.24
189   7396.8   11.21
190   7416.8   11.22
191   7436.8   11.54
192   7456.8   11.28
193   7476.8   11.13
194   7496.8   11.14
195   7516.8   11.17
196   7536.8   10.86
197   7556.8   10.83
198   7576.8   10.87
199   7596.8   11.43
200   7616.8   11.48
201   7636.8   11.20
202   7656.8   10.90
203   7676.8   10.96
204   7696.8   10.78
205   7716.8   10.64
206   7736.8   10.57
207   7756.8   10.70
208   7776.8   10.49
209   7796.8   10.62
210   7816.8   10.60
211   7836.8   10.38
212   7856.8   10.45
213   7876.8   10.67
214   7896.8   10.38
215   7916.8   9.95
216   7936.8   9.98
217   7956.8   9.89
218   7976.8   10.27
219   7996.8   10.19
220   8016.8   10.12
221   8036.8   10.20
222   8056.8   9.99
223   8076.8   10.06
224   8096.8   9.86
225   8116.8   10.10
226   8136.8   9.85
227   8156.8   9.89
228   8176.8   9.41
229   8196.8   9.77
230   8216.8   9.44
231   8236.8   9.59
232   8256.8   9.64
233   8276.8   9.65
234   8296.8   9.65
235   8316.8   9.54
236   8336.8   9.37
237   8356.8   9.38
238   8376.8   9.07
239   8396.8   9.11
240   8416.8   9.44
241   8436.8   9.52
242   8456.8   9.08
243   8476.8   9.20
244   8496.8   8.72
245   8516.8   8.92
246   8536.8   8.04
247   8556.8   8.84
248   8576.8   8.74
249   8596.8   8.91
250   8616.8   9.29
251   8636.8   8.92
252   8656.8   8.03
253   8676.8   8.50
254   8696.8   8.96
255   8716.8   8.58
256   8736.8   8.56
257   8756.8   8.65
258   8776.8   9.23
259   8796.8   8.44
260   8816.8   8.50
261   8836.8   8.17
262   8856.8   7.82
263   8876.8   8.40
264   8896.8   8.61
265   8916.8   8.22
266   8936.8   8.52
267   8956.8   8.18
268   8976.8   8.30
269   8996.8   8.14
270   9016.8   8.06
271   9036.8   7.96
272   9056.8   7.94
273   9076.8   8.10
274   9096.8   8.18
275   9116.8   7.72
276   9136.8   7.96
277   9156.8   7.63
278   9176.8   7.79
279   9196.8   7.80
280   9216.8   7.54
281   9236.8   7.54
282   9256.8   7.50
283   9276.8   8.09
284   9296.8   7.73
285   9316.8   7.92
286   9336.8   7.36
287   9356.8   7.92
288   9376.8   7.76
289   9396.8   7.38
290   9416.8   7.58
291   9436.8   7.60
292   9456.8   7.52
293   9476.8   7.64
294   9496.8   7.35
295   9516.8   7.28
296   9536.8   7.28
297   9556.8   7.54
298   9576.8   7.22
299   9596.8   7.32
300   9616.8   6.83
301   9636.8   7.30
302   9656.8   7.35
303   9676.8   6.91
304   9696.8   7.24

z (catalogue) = 0.00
